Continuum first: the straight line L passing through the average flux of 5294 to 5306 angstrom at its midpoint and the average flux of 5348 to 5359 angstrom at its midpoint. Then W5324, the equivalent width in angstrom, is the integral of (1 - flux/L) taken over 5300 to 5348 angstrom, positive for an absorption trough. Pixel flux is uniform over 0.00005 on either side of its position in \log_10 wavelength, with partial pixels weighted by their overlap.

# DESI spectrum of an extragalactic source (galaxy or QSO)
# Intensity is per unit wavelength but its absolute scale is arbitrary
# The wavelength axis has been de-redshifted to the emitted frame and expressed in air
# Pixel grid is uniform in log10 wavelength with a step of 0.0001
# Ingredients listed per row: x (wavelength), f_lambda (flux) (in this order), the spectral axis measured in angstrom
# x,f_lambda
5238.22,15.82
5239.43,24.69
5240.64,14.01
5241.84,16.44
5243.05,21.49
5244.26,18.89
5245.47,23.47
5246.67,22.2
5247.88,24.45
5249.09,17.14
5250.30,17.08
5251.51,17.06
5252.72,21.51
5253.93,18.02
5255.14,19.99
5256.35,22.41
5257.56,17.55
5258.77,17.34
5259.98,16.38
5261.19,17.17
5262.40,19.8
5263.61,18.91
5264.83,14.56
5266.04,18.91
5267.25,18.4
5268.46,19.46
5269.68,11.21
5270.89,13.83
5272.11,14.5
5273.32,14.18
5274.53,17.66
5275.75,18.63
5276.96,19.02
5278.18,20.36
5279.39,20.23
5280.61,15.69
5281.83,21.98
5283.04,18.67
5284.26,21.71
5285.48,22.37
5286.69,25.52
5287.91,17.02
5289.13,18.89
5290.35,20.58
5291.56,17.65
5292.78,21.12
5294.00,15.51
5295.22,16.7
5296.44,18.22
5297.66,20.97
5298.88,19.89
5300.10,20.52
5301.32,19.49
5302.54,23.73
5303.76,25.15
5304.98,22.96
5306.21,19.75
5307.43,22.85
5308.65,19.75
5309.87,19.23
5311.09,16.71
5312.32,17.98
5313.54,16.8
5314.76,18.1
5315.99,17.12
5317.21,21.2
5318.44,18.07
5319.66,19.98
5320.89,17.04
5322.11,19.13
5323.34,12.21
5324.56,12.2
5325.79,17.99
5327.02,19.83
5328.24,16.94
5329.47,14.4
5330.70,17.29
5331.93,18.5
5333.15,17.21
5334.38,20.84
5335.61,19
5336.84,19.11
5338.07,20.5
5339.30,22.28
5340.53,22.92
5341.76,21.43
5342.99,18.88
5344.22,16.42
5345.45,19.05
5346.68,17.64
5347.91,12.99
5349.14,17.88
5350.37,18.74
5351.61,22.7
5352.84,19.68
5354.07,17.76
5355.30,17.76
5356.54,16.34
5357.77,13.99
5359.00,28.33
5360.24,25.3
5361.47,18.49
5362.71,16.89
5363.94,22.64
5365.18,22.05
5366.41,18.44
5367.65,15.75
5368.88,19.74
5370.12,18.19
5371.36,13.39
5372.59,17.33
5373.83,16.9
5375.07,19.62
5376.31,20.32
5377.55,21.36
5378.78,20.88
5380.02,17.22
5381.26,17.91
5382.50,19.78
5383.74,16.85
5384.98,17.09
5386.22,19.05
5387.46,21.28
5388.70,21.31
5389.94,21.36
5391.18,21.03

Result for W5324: 1.8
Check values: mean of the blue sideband 20.5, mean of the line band 18.9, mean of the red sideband 18.4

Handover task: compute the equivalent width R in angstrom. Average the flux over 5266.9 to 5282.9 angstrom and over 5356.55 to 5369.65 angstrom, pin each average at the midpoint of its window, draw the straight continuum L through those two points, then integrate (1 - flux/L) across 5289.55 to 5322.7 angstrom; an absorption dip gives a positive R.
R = -2.2 angstrom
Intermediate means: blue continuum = 17.3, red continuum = 20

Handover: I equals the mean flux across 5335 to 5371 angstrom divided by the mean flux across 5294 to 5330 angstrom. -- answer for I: 1.0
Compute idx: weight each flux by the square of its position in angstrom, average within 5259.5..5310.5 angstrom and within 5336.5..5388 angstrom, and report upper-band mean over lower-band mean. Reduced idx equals 1.03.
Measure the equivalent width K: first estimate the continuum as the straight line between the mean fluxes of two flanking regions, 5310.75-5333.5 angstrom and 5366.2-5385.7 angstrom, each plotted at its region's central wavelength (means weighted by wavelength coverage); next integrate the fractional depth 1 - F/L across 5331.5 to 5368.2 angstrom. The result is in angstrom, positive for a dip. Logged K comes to -3.3 angstrom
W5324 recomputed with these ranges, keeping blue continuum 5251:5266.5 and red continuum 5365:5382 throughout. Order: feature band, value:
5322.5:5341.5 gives 0.3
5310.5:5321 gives 0.2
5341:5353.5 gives -0.1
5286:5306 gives -2.0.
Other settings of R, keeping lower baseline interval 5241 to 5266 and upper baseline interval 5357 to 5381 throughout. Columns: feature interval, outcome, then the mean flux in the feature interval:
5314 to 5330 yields 1.60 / 17.3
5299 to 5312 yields -1.20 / 20.9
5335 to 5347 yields -0.35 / 19.8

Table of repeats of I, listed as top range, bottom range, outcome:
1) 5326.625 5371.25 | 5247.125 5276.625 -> 1.07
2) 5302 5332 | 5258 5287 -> 1.03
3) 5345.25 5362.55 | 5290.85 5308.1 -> 0.93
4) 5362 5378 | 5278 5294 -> 0.93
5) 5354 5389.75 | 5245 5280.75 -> 1.05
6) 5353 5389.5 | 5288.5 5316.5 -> 0.97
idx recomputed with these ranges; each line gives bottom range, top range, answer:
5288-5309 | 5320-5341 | 0.91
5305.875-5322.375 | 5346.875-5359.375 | 0.99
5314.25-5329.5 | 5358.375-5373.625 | 1.15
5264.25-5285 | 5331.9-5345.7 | 1.15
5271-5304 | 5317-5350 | 0.96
